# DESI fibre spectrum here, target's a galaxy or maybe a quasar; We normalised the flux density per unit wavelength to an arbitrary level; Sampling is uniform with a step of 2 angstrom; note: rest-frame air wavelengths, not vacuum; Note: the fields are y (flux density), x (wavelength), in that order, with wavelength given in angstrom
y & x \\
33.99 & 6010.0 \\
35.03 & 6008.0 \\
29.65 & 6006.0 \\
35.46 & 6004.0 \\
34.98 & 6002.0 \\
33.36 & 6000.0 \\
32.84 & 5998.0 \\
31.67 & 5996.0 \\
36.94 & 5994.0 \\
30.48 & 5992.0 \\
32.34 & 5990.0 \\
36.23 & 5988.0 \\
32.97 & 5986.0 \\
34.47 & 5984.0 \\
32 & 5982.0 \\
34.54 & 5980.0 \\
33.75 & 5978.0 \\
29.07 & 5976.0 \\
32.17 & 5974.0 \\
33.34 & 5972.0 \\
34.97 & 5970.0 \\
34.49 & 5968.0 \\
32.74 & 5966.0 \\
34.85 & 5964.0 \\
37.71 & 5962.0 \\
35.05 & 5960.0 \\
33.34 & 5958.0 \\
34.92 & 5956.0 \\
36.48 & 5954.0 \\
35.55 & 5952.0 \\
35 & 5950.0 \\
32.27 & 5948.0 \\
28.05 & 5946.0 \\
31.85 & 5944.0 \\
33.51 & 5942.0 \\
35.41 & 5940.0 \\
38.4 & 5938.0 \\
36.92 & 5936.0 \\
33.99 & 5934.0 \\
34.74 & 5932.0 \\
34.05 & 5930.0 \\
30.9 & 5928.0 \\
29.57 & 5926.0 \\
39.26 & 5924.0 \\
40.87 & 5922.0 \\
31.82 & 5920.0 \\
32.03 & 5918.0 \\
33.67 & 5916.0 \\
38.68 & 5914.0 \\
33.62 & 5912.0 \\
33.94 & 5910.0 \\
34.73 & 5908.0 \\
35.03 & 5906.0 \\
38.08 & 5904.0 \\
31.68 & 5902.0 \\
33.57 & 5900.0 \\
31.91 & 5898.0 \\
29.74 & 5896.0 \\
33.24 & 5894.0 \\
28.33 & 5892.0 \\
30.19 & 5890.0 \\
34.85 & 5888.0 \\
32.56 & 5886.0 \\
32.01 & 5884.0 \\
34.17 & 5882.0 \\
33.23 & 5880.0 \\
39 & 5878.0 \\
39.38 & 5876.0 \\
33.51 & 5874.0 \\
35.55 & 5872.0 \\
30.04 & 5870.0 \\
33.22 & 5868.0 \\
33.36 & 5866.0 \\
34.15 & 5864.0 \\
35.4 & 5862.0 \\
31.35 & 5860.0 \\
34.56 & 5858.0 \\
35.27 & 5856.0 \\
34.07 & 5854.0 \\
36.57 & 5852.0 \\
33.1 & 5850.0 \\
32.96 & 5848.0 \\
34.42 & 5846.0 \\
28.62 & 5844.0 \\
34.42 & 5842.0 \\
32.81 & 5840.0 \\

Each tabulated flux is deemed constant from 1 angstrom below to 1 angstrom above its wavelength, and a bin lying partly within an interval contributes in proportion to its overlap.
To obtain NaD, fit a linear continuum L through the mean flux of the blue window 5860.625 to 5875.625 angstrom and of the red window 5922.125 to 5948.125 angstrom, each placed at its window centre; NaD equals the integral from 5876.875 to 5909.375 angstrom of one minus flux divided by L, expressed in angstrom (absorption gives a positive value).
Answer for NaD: 0.6 angstrom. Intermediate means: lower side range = 33.8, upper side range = 34.1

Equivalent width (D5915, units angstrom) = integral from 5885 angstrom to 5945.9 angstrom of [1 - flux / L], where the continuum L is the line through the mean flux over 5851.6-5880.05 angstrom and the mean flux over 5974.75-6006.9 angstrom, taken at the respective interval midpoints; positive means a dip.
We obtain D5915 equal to 0.4 angstrom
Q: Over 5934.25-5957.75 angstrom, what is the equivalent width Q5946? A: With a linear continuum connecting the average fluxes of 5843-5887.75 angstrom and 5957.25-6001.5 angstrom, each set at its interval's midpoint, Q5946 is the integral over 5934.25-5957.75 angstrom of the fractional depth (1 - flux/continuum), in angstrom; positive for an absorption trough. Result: -0.44 angstrom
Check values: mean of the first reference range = 33.9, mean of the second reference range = 33.6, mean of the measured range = 34.3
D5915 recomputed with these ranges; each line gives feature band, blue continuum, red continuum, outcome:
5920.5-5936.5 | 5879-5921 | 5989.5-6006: -0.79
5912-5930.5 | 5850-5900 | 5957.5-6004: -0.48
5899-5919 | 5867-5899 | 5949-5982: -0.60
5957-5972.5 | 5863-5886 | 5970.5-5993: -0.70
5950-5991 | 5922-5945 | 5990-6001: -0.47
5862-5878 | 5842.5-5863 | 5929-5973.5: -0.36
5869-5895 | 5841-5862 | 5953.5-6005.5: 0.10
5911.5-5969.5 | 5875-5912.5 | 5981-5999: -1.72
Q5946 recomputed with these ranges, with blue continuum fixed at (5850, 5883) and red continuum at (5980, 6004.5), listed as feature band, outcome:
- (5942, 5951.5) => 0.5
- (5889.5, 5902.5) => 1.2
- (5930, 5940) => -0.5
